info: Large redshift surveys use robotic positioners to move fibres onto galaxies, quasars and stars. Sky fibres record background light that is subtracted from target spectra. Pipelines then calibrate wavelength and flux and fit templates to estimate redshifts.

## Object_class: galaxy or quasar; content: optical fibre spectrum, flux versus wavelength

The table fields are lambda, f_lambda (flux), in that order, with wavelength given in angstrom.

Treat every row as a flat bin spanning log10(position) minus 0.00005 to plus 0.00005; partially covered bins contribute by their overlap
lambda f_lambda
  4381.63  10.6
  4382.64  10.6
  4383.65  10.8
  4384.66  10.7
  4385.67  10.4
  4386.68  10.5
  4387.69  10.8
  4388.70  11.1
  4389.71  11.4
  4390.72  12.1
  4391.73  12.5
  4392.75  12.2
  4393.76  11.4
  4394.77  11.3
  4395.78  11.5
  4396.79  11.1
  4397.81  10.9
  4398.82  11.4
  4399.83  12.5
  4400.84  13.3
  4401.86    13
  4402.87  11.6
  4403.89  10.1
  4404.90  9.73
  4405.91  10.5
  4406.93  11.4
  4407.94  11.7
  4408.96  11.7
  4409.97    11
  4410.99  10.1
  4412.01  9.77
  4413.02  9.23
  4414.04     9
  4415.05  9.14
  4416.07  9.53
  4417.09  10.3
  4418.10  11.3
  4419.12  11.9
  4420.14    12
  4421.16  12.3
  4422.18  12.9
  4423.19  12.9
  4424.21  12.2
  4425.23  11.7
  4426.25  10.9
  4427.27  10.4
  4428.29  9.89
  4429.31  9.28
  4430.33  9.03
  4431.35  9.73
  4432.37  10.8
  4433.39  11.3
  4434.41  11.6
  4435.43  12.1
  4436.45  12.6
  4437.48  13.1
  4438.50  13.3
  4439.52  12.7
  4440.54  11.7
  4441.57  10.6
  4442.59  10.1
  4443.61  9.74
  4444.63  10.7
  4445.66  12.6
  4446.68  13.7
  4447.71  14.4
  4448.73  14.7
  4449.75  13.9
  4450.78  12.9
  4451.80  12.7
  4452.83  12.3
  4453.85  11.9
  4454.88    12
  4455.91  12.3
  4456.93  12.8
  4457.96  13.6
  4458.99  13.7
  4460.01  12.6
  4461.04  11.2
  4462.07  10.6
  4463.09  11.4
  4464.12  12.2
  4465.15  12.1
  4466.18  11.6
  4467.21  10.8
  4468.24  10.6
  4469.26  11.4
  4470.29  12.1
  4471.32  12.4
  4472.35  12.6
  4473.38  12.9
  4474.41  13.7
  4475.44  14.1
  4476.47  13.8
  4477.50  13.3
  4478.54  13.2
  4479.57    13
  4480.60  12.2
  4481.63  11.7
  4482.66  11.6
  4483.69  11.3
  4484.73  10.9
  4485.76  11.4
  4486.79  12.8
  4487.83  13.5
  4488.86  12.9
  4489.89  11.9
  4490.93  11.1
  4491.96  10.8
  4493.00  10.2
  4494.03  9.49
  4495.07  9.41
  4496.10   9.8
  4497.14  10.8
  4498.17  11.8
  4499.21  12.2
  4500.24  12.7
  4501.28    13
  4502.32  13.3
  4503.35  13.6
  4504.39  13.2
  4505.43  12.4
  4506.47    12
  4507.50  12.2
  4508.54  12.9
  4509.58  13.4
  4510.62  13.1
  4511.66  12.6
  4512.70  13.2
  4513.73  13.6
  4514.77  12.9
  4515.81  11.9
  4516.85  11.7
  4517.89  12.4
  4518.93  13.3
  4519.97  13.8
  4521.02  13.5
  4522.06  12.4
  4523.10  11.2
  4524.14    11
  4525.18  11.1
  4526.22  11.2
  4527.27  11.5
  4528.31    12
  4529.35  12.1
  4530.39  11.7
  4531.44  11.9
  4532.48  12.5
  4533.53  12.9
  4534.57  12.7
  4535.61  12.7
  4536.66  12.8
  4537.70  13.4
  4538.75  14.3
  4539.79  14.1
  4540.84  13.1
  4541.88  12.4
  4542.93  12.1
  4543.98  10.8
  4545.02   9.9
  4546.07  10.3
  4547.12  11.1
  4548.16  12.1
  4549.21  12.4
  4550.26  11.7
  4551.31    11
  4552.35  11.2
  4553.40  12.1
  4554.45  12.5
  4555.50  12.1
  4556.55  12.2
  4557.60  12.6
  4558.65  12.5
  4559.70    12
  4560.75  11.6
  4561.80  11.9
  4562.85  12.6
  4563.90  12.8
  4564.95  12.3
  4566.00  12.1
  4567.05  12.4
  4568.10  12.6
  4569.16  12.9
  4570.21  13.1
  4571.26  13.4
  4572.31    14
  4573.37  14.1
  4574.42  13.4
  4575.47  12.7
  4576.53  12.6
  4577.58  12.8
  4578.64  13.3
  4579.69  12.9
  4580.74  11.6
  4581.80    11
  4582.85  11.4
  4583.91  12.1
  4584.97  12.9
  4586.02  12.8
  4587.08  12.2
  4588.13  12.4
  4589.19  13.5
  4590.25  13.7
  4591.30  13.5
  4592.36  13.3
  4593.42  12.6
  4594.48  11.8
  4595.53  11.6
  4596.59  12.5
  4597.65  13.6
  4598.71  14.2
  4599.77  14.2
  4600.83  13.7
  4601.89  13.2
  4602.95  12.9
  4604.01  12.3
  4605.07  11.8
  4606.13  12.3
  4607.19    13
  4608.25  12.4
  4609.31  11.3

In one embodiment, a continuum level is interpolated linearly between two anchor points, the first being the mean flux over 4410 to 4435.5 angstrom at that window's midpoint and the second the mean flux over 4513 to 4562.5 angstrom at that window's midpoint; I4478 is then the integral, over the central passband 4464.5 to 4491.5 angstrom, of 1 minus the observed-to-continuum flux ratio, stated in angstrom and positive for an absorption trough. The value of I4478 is -1.9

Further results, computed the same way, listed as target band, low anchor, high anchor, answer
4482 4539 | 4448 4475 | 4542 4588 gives 0.6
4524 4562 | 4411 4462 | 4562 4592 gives 1.3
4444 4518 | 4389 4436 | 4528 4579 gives -3.5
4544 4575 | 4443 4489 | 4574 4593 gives 1.0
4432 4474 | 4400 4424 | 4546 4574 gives -2.7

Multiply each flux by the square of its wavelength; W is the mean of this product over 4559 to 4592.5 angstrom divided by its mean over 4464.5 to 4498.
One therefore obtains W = 1.12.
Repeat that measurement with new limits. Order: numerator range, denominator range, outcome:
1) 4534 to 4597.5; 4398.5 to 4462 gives 1.14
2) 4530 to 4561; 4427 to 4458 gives 1.07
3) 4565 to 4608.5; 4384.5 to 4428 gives 1.24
